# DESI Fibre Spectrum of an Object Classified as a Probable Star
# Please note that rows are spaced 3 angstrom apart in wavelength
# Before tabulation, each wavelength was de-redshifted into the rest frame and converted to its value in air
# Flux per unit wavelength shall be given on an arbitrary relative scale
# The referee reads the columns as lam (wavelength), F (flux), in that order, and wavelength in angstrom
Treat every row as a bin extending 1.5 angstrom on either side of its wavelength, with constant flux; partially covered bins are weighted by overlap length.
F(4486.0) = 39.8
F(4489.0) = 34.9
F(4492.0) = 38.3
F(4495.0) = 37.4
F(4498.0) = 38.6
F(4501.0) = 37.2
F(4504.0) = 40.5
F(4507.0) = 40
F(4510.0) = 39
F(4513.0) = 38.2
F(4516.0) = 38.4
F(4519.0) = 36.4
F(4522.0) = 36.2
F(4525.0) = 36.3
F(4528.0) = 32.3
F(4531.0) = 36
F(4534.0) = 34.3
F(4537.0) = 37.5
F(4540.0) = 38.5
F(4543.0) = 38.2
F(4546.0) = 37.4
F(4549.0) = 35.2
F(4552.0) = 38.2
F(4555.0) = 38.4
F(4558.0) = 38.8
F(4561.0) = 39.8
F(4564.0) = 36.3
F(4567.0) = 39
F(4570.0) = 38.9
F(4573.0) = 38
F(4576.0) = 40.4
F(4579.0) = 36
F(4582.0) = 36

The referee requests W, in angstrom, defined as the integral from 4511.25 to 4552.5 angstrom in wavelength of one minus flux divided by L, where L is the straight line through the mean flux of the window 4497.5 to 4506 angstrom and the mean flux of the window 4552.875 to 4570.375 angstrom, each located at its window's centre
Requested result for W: 2.2 angstrom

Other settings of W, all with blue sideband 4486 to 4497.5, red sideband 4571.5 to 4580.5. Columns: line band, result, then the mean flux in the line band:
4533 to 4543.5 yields 0.18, 37.2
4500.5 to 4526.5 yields -0.32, 38.1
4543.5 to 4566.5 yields 0.09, 37.8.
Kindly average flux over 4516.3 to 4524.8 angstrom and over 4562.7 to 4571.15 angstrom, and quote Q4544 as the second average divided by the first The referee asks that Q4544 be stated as 1.0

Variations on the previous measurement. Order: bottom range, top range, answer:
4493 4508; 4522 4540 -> 0.92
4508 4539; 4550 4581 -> 1.05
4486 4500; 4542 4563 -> 1.01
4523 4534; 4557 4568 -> 1.10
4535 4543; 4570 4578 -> 1.03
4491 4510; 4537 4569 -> 0.98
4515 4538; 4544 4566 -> 1.05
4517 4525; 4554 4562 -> 1.07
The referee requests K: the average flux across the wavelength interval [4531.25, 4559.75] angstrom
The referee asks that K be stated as 37.3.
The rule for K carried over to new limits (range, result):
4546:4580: 38.1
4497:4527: 38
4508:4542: 36.7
